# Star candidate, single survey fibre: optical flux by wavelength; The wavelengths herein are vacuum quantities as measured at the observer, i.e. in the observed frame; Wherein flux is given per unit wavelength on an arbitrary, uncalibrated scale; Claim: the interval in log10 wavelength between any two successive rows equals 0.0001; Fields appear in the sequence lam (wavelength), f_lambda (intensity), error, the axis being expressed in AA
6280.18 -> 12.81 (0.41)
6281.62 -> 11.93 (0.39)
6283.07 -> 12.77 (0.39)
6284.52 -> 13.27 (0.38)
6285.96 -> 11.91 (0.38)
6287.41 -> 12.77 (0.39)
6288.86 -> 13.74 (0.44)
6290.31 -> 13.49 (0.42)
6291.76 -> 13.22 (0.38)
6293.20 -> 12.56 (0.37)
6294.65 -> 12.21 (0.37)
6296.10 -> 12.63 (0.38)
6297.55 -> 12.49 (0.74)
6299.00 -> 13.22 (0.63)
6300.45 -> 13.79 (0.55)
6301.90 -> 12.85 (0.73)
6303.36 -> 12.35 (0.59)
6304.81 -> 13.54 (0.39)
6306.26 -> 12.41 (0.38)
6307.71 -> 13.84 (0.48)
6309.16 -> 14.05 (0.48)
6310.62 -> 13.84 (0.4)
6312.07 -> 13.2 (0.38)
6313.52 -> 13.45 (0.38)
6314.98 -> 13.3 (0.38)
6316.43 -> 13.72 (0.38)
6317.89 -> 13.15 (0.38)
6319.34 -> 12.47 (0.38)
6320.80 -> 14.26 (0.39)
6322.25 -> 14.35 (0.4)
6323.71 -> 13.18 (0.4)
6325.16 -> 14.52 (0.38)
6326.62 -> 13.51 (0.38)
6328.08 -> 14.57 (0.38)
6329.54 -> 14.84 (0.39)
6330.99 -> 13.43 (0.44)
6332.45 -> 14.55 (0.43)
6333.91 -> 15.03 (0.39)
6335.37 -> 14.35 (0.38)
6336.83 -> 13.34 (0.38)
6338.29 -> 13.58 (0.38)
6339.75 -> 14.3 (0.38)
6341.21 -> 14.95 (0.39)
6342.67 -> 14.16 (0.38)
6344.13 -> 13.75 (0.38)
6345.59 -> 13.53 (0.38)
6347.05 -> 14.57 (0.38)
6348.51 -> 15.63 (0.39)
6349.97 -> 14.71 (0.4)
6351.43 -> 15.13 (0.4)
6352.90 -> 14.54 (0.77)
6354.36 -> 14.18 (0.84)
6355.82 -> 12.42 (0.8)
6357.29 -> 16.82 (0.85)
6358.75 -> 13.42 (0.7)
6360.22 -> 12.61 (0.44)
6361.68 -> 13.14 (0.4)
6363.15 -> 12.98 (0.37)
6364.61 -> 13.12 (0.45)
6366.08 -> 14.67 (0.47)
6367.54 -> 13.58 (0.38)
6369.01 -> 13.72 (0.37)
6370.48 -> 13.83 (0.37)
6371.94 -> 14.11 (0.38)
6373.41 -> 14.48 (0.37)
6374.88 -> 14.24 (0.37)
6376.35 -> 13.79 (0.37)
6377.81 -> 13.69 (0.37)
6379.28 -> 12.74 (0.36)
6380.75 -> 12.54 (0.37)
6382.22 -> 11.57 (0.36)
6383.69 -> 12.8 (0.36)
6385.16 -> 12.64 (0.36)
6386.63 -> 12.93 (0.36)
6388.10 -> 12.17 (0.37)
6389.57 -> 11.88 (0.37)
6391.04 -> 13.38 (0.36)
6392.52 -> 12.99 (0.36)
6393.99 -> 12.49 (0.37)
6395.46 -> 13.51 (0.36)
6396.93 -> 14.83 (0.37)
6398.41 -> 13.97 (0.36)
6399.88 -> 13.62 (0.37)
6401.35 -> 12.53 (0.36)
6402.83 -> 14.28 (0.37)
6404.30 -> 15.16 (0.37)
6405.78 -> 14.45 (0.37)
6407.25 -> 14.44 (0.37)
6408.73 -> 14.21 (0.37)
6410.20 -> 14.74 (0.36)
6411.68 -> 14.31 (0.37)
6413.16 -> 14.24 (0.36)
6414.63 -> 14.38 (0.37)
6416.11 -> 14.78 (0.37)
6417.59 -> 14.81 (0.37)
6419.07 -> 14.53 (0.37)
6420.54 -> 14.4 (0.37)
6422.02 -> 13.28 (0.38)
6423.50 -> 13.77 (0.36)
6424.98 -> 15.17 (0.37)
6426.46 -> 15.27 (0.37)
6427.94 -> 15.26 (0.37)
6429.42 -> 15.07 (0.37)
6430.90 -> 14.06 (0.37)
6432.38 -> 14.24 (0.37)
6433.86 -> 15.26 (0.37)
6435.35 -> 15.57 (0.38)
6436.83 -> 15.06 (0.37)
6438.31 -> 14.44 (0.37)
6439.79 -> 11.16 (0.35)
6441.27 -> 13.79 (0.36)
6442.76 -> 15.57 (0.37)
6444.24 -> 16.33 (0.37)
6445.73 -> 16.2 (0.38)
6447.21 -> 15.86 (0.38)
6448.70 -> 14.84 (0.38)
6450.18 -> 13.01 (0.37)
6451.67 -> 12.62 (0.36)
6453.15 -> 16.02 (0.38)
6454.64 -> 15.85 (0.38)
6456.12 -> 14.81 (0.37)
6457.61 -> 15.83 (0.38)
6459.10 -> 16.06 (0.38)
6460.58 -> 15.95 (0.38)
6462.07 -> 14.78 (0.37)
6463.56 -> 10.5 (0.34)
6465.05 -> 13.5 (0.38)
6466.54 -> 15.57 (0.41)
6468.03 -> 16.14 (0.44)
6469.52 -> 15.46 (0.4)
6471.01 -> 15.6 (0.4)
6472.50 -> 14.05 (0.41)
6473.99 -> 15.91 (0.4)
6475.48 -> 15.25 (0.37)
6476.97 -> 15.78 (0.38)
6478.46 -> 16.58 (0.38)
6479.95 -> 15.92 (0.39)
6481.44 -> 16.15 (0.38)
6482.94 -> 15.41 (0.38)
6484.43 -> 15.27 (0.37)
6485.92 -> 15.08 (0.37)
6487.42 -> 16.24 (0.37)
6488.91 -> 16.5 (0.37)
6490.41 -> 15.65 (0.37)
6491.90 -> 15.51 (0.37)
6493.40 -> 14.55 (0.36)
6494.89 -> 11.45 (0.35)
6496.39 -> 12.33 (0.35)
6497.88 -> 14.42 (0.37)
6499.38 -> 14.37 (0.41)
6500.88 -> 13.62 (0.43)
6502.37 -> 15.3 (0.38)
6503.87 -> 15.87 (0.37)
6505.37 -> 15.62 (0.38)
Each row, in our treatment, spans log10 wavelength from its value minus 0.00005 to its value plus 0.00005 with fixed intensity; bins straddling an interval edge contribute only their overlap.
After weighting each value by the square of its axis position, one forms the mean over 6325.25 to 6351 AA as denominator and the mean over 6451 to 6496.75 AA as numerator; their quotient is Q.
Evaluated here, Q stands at 1.10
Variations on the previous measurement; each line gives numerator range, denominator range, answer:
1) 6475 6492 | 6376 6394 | 1.28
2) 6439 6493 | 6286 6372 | 1.15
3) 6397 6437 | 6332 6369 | 1.05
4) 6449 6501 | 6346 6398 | 1.13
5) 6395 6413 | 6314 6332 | 1.06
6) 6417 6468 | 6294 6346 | 1.12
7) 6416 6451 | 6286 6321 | 1.16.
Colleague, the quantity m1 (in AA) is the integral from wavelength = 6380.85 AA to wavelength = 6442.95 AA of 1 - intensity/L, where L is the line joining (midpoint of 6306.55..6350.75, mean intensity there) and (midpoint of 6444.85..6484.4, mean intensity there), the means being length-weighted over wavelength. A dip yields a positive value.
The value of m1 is 3.2 AA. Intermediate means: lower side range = 14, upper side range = 15.1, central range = 13.9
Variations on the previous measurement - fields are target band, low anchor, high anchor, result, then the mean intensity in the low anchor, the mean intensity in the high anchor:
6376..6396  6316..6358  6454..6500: 2.4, 14.2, 15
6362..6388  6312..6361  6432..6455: 1.7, 14.1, 14.7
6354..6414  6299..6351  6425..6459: 3.2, 13.9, 14.9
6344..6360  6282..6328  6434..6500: -0.8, 13.2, 14.9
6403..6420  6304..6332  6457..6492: 0.2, 13.7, 15.4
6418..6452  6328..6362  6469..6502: 0.4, 14.2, 15.1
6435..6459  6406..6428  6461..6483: 0.0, 14.5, 15.1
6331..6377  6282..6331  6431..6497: -1.0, 13.3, 14.9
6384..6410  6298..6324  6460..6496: 1.4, 13.4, 15.1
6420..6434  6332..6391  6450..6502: -0.1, 13.7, 14.9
